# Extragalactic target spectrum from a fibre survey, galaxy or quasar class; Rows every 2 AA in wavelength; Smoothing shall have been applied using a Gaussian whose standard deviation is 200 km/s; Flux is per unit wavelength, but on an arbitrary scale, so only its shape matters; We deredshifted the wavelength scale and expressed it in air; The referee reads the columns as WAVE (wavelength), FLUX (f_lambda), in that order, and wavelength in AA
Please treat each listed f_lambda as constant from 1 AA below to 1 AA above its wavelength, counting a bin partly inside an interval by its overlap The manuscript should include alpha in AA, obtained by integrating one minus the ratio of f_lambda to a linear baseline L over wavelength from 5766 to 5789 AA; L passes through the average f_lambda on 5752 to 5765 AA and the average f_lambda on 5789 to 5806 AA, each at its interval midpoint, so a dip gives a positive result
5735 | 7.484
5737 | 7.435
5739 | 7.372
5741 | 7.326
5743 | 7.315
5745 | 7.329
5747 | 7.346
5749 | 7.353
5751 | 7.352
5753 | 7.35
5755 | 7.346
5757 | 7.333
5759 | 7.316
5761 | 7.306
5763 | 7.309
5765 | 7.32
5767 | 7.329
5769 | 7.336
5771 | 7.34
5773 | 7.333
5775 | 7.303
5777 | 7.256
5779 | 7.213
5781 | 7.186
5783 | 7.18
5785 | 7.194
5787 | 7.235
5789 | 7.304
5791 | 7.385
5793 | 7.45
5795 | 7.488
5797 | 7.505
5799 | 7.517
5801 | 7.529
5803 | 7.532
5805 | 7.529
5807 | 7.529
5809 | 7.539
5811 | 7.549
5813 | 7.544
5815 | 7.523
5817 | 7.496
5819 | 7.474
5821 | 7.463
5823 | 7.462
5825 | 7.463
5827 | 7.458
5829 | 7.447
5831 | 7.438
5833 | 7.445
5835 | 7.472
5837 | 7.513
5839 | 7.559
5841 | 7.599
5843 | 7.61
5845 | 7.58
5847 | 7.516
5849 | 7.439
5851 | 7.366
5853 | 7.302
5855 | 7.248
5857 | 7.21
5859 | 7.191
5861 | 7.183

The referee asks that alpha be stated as 0.42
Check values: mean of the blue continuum 7.33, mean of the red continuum 7.48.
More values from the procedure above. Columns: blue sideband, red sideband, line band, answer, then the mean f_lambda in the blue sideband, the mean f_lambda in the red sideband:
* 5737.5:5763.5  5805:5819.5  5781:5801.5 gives 0.26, 7.34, 7.52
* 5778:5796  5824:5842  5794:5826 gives -0.51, 7.29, 7.49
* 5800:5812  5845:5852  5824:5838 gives 0.05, 7.53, 7.46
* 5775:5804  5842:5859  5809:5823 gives -0.26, 7.35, 7.4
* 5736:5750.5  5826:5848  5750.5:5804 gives 0.50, 7.35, 7.51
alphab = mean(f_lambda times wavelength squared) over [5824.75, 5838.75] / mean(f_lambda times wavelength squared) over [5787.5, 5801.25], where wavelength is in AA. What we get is 1.0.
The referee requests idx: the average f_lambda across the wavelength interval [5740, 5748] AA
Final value 7.33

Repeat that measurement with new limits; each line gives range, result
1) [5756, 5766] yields 7.32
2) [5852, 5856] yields 7.28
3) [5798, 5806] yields 7.53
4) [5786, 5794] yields 7.34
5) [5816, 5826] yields 7.47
